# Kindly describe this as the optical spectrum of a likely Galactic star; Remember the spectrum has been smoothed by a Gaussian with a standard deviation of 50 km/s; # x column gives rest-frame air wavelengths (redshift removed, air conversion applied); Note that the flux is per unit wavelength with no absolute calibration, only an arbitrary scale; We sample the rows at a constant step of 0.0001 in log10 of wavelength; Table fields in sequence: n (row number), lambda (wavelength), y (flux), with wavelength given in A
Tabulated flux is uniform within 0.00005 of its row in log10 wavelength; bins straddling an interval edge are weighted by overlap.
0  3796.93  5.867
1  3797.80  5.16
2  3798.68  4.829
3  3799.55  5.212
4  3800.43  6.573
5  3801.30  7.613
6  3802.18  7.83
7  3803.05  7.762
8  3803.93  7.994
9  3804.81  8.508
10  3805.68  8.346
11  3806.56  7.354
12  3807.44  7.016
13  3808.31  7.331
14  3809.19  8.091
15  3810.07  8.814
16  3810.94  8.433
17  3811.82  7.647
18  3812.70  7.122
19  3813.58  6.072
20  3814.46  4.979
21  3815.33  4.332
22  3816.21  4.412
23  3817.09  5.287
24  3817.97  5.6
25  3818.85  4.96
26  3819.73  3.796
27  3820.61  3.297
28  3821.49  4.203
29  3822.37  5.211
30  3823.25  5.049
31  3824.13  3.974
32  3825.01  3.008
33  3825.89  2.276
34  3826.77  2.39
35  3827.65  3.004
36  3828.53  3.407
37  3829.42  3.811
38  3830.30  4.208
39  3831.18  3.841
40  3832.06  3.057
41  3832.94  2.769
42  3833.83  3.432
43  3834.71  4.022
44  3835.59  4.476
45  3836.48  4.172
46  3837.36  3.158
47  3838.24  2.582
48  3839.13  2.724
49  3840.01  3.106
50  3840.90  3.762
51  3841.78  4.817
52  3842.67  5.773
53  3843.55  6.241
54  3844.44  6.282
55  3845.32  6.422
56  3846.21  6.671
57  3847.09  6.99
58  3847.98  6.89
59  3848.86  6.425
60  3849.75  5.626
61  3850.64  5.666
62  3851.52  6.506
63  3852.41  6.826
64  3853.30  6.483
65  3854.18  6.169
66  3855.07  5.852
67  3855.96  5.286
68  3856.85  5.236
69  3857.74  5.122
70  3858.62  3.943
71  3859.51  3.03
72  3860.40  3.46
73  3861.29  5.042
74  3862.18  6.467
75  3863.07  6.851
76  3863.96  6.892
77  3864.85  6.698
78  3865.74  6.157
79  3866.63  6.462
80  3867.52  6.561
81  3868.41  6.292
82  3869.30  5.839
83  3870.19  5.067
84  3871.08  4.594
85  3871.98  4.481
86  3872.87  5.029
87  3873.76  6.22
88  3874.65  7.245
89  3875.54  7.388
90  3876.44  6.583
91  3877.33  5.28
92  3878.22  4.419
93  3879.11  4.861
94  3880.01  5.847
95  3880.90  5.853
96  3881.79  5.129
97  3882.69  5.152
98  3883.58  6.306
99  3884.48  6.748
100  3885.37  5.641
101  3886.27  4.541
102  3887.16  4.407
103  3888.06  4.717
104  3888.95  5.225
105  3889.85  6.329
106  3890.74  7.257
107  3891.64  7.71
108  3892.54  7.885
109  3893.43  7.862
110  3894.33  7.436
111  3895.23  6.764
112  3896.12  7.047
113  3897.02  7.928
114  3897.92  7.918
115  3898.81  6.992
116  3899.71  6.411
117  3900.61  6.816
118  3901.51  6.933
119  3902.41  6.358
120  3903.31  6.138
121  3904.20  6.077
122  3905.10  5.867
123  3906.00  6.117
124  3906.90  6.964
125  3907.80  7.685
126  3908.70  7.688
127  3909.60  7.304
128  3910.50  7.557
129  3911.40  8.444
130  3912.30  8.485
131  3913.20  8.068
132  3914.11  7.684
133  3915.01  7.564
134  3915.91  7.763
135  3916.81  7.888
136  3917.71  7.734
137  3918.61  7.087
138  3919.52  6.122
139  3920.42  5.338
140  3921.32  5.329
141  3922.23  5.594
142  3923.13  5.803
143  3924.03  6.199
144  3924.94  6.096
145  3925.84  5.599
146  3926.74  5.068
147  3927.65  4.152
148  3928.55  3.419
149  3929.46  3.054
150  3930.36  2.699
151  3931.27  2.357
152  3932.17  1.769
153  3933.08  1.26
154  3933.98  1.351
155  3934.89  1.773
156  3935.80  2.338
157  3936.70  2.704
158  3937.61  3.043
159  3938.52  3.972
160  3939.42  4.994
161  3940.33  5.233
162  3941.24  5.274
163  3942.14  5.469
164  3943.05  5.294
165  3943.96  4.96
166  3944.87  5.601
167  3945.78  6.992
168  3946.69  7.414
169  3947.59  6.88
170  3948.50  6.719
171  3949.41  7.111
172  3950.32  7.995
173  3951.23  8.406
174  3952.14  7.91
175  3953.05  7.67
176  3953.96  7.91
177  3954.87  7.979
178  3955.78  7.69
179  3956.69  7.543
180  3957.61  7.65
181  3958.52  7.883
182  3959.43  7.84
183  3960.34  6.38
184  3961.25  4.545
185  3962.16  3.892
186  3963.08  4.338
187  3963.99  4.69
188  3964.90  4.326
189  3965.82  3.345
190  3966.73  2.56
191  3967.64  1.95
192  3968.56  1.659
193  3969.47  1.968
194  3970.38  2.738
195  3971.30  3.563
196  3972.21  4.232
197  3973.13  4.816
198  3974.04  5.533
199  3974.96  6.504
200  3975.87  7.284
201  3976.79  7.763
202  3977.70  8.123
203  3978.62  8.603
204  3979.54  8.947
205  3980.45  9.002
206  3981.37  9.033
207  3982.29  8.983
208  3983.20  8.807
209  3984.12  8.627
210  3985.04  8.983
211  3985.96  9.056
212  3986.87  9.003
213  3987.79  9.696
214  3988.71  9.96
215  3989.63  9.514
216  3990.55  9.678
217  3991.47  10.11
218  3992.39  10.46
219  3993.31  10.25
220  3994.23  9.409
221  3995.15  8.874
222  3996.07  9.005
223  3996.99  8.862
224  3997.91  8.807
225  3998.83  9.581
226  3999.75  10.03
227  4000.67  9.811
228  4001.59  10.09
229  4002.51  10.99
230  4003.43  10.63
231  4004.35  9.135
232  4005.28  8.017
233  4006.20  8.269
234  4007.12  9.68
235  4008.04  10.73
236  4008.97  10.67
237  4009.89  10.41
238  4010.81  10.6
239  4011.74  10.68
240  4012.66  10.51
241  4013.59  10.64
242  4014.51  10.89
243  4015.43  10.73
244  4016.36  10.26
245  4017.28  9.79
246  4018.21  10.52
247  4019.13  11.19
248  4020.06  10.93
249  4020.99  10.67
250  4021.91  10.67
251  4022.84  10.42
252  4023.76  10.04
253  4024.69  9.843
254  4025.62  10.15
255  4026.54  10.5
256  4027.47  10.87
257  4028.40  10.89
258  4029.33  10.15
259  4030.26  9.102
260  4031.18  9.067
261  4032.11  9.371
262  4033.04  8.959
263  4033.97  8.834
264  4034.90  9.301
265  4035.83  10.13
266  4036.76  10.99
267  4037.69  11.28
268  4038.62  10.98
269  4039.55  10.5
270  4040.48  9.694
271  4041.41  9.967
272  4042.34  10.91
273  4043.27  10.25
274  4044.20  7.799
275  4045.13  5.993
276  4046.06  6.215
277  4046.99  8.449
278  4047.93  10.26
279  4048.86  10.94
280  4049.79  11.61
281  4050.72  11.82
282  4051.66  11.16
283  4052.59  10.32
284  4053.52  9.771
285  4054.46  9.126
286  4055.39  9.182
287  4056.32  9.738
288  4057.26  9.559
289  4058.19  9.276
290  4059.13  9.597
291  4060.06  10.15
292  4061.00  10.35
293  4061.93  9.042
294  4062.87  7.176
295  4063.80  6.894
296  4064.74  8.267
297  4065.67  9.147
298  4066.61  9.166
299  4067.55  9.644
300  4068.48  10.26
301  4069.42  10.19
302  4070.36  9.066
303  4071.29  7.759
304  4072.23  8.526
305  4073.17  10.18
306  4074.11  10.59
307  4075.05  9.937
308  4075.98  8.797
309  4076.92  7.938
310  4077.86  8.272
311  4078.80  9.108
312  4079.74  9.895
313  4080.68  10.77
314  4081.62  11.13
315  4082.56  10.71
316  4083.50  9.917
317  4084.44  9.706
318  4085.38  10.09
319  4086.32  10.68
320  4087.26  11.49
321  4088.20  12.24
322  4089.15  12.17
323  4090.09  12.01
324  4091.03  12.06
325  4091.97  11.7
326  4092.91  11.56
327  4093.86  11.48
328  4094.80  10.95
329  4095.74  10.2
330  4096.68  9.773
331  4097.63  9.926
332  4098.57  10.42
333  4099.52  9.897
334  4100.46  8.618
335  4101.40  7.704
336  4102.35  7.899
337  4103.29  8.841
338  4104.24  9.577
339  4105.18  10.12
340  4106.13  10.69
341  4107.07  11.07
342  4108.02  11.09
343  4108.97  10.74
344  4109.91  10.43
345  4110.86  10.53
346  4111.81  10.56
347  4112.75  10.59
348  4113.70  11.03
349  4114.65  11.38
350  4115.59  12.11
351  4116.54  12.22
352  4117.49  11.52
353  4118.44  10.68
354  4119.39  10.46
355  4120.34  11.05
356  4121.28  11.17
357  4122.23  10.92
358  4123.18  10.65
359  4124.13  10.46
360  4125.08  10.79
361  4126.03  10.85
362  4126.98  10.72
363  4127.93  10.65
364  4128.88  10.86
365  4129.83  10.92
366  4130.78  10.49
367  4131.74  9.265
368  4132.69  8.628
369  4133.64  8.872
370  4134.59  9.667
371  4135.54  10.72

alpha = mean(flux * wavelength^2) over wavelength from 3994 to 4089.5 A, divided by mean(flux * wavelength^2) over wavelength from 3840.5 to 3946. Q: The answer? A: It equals 1.84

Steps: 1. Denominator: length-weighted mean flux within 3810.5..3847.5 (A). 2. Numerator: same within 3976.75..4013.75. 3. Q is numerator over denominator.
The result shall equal 2.10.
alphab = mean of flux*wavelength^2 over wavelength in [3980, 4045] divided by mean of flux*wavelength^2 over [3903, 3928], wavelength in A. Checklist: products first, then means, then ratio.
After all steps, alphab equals 1.5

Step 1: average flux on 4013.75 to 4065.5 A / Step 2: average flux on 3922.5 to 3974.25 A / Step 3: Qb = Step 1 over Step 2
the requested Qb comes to 2.0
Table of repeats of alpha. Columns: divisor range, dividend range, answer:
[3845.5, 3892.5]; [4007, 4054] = 1.89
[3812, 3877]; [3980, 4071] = 2.11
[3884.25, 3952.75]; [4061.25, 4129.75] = 1.88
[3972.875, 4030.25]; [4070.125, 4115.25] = 1.12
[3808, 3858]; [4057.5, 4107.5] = 2.22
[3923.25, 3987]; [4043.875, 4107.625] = 1.84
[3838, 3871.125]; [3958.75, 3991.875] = 1.25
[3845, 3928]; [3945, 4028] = 1.39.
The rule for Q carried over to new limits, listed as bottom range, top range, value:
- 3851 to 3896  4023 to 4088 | 1.65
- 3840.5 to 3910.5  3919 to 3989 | 0.94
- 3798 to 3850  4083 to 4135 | 1.99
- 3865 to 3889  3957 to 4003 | 1.30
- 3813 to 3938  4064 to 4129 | 1.91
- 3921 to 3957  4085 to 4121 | 2.05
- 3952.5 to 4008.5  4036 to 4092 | 1.29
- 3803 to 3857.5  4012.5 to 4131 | 1.92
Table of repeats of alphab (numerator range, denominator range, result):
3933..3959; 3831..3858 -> 1.22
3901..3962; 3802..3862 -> 1.20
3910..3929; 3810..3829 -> 1.43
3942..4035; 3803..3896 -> 1.61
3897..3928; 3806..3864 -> 1.38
